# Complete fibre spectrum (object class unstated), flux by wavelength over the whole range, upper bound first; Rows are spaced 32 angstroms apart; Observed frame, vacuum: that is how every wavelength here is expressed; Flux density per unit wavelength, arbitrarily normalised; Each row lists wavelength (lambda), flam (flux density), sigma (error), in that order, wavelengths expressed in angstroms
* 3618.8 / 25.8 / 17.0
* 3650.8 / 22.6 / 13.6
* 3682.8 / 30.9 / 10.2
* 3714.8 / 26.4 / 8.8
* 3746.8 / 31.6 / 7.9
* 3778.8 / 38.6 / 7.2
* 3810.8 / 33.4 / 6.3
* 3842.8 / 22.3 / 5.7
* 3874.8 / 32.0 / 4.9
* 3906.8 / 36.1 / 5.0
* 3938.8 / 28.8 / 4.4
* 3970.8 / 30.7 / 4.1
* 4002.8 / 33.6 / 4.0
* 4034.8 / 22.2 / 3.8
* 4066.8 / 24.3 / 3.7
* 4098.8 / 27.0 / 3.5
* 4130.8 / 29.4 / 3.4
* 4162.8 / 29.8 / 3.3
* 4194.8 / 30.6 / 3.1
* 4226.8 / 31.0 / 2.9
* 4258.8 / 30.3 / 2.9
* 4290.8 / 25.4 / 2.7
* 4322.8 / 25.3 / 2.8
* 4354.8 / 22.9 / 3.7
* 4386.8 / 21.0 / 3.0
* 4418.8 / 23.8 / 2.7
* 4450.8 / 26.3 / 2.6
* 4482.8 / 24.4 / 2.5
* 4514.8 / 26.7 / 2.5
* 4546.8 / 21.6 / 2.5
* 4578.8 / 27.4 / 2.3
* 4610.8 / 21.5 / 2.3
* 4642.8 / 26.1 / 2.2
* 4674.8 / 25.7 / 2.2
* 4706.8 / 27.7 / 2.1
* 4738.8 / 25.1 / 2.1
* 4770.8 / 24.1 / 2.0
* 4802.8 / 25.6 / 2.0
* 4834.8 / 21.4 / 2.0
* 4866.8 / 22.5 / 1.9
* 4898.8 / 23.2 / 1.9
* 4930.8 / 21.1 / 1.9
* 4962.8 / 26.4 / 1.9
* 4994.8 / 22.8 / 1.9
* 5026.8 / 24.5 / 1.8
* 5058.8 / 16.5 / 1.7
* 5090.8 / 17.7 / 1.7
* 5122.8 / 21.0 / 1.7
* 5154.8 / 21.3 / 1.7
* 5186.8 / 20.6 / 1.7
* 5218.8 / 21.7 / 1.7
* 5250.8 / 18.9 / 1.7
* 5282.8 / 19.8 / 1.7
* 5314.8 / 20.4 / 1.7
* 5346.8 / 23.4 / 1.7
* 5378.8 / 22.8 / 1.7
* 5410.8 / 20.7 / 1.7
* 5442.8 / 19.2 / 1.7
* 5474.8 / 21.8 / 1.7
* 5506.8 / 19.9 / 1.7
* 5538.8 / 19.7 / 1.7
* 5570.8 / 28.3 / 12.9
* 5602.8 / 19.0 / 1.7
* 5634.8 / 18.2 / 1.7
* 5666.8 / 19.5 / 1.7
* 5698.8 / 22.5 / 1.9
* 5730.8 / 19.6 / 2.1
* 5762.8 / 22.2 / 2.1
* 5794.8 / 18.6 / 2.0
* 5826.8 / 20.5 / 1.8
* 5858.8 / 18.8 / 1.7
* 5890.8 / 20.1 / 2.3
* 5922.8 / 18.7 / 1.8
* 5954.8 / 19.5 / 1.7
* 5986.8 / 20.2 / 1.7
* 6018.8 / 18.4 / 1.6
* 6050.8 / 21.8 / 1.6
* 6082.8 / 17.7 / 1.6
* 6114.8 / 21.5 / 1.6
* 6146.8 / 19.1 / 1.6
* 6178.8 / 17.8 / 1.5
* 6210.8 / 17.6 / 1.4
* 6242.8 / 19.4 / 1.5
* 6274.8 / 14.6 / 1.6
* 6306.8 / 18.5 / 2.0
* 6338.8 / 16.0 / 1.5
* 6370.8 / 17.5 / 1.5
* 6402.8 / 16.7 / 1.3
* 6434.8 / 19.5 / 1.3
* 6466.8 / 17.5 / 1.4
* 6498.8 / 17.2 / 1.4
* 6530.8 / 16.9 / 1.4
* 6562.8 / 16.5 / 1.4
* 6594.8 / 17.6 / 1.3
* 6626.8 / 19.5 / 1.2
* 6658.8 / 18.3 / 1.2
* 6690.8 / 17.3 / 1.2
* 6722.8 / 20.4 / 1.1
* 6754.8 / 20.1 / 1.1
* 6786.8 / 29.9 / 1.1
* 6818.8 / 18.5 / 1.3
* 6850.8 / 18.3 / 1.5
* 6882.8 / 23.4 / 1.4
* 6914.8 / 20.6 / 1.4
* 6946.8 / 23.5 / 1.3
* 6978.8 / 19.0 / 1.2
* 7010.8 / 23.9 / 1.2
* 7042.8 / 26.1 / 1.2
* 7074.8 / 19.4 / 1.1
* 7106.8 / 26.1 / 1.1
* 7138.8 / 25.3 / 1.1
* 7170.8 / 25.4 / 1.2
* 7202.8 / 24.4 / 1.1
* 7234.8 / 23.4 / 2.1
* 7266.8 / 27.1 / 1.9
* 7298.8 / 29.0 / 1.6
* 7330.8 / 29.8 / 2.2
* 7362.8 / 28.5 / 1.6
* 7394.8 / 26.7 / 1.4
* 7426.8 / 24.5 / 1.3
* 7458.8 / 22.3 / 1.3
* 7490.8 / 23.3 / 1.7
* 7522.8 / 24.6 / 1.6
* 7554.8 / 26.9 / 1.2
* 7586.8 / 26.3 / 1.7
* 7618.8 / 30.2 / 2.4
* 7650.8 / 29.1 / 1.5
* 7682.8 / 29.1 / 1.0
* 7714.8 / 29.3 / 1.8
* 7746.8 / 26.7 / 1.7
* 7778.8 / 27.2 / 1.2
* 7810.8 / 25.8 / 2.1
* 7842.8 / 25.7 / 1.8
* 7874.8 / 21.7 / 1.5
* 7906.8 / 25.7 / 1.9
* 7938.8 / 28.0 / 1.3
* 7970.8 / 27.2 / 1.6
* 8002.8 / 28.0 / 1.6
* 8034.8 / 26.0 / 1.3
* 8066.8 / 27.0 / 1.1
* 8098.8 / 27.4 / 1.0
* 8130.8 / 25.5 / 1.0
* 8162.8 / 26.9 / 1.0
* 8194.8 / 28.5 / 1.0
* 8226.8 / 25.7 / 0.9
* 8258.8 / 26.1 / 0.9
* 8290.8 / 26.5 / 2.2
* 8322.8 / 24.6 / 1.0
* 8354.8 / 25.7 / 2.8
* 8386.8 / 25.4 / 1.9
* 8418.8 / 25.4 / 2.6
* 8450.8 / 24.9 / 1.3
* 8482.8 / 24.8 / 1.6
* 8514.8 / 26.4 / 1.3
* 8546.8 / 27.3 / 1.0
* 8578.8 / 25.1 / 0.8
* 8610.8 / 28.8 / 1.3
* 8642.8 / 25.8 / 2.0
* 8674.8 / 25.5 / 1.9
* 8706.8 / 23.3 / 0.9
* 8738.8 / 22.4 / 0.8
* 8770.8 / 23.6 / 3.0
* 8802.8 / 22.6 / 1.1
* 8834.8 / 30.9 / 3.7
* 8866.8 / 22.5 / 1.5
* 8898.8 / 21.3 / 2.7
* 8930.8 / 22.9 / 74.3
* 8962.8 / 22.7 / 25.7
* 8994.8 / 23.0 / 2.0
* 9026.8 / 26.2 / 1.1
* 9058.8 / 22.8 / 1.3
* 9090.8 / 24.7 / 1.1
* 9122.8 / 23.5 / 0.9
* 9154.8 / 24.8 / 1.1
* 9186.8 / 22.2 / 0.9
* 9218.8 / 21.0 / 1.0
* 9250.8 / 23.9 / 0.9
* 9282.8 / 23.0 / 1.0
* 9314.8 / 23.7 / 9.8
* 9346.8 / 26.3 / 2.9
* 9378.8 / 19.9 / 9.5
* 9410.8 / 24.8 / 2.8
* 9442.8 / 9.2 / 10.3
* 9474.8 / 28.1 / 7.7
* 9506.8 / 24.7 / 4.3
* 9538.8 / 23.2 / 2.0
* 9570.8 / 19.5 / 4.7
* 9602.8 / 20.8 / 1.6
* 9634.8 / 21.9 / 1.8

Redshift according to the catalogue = 0.819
